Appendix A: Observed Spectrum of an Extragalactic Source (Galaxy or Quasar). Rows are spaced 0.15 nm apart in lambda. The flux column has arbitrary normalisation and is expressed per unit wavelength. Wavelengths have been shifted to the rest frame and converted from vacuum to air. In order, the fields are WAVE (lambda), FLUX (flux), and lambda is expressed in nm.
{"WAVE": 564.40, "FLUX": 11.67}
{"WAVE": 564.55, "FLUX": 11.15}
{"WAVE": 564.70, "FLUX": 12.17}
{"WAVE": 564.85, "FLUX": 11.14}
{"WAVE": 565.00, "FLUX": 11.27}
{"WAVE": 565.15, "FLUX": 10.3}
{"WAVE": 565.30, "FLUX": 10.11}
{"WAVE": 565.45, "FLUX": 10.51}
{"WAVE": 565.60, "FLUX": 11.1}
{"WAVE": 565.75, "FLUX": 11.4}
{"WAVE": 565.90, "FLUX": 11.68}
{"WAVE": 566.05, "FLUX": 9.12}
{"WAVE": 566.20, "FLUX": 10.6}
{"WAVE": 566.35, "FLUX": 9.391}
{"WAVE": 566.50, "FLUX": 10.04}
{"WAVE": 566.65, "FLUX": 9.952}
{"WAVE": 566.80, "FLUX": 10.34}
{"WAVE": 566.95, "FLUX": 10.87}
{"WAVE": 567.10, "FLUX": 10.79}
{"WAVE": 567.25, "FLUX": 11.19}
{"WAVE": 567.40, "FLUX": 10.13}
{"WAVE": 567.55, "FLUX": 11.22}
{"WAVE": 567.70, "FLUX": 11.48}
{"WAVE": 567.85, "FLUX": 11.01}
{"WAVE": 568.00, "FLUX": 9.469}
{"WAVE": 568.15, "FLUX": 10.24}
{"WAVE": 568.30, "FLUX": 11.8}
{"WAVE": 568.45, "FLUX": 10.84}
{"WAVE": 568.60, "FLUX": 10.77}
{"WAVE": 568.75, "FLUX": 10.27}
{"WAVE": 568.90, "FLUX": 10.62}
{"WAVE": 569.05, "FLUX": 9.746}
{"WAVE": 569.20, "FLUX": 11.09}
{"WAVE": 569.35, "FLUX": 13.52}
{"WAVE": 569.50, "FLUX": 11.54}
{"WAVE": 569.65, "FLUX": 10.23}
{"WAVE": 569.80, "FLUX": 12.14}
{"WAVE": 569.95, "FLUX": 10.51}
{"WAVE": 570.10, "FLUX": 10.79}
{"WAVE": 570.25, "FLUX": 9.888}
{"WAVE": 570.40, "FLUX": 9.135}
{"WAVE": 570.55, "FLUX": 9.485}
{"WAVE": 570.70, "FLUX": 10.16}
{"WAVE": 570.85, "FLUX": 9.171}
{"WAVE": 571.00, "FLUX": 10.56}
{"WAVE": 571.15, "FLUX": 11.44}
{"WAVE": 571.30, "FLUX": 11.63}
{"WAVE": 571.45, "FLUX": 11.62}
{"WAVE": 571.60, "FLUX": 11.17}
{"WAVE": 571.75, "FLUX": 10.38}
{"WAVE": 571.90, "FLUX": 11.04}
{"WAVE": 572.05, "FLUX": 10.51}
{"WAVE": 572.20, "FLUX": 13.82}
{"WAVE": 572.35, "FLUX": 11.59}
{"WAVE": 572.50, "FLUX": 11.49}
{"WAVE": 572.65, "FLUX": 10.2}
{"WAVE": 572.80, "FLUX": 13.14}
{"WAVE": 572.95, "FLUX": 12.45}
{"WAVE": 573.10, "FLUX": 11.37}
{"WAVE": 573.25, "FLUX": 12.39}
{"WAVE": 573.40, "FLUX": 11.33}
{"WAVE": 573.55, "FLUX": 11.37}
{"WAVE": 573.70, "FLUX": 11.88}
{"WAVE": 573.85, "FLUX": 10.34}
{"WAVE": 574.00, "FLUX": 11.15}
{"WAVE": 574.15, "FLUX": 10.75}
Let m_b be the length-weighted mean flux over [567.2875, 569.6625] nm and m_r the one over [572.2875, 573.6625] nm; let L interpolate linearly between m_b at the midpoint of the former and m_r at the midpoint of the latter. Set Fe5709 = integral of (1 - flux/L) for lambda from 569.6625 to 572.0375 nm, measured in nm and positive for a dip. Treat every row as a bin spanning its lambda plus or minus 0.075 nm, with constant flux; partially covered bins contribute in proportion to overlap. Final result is 0.153 nm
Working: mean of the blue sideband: 10.9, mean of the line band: 10.6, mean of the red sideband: 11.7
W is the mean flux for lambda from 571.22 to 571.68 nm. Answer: 11.5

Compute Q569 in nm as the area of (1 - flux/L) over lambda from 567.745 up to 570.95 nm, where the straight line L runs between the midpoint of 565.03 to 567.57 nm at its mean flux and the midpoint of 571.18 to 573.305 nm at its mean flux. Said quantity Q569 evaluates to 0.137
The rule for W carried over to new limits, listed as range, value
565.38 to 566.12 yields 10.8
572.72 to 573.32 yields 12.3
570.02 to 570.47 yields 9.95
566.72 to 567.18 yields 10.7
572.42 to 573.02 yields 11.8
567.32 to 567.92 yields 11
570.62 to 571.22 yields 10.3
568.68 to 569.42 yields 11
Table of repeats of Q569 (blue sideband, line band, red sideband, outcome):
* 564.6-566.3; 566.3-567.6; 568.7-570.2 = 0.056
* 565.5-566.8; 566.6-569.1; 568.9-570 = 0.041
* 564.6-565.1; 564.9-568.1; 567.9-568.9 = 0.136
